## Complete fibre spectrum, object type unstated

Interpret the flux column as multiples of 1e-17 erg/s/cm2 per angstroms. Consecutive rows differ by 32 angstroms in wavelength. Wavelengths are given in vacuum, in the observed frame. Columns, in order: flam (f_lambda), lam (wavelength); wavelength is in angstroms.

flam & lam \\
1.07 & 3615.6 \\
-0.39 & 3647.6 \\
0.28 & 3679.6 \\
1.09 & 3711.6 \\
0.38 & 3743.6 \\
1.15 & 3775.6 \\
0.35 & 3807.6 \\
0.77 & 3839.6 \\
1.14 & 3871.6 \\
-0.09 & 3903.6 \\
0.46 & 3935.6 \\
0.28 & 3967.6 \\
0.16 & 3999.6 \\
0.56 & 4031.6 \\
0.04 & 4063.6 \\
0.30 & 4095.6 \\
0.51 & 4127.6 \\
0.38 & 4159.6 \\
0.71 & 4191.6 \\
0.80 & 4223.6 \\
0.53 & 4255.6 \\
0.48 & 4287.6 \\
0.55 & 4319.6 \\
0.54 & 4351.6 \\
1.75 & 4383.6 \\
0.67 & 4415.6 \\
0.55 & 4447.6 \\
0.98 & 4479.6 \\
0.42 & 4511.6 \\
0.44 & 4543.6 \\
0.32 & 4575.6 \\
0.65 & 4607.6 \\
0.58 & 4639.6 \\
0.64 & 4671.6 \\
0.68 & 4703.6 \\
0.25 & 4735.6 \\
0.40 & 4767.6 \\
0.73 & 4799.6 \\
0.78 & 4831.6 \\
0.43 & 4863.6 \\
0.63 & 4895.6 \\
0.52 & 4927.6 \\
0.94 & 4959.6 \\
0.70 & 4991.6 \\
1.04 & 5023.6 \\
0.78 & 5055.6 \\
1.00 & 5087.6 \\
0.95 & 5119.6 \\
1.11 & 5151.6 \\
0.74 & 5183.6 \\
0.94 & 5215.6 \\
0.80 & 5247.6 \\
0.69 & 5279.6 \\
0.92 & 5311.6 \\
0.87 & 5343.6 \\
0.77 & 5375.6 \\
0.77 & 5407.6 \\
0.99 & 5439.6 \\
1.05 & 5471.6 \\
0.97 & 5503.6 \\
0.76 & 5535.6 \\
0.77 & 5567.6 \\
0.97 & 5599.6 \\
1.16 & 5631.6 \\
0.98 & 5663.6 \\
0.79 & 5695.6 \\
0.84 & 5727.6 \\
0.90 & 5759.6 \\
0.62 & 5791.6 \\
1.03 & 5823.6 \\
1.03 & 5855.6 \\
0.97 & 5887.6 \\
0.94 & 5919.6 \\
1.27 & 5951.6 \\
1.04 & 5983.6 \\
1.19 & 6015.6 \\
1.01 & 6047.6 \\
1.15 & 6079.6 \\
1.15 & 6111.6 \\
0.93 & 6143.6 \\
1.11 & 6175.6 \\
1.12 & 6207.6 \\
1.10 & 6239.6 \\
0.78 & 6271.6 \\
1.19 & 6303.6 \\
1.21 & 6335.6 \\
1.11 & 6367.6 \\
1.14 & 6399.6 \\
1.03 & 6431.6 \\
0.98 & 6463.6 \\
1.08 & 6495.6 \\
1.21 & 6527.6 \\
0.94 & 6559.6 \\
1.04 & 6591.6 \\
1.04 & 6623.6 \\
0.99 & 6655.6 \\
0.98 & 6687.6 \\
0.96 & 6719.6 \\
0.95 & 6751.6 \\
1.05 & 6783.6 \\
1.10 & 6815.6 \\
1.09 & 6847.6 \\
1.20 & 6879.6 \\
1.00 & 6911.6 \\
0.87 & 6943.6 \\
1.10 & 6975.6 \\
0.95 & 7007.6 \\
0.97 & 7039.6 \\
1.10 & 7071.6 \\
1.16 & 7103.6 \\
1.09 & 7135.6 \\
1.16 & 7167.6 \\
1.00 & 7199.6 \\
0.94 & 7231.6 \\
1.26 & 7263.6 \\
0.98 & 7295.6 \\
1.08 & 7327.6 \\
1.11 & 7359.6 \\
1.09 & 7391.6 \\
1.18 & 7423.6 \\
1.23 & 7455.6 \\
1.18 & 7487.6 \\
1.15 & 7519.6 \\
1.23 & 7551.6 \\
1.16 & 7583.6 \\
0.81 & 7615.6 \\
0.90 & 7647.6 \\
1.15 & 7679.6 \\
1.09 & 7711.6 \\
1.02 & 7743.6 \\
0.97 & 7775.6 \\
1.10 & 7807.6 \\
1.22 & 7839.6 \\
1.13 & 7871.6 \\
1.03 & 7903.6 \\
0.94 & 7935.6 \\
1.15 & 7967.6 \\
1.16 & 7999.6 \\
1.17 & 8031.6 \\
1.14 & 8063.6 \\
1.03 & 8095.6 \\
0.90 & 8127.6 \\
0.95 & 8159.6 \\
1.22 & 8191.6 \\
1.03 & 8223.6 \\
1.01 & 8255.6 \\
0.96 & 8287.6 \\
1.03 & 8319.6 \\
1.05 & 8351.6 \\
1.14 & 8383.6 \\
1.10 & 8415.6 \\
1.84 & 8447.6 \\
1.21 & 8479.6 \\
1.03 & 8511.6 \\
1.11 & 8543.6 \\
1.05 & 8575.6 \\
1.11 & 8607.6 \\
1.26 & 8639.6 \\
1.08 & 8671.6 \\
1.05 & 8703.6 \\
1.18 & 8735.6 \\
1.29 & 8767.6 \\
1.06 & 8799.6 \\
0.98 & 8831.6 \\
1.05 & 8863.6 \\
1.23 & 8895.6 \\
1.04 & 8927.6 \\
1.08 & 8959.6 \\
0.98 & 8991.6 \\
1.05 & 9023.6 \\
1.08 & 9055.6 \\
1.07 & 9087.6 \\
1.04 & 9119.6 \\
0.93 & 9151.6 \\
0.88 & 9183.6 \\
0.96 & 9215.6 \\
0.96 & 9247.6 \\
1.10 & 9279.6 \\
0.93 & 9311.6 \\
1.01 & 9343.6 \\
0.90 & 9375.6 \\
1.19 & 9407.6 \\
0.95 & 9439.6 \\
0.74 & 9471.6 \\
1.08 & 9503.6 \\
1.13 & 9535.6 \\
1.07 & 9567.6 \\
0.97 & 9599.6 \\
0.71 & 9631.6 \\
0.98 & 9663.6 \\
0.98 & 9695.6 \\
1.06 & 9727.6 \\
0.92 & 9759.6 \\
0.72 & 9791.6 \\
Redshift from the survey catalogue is 0.286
